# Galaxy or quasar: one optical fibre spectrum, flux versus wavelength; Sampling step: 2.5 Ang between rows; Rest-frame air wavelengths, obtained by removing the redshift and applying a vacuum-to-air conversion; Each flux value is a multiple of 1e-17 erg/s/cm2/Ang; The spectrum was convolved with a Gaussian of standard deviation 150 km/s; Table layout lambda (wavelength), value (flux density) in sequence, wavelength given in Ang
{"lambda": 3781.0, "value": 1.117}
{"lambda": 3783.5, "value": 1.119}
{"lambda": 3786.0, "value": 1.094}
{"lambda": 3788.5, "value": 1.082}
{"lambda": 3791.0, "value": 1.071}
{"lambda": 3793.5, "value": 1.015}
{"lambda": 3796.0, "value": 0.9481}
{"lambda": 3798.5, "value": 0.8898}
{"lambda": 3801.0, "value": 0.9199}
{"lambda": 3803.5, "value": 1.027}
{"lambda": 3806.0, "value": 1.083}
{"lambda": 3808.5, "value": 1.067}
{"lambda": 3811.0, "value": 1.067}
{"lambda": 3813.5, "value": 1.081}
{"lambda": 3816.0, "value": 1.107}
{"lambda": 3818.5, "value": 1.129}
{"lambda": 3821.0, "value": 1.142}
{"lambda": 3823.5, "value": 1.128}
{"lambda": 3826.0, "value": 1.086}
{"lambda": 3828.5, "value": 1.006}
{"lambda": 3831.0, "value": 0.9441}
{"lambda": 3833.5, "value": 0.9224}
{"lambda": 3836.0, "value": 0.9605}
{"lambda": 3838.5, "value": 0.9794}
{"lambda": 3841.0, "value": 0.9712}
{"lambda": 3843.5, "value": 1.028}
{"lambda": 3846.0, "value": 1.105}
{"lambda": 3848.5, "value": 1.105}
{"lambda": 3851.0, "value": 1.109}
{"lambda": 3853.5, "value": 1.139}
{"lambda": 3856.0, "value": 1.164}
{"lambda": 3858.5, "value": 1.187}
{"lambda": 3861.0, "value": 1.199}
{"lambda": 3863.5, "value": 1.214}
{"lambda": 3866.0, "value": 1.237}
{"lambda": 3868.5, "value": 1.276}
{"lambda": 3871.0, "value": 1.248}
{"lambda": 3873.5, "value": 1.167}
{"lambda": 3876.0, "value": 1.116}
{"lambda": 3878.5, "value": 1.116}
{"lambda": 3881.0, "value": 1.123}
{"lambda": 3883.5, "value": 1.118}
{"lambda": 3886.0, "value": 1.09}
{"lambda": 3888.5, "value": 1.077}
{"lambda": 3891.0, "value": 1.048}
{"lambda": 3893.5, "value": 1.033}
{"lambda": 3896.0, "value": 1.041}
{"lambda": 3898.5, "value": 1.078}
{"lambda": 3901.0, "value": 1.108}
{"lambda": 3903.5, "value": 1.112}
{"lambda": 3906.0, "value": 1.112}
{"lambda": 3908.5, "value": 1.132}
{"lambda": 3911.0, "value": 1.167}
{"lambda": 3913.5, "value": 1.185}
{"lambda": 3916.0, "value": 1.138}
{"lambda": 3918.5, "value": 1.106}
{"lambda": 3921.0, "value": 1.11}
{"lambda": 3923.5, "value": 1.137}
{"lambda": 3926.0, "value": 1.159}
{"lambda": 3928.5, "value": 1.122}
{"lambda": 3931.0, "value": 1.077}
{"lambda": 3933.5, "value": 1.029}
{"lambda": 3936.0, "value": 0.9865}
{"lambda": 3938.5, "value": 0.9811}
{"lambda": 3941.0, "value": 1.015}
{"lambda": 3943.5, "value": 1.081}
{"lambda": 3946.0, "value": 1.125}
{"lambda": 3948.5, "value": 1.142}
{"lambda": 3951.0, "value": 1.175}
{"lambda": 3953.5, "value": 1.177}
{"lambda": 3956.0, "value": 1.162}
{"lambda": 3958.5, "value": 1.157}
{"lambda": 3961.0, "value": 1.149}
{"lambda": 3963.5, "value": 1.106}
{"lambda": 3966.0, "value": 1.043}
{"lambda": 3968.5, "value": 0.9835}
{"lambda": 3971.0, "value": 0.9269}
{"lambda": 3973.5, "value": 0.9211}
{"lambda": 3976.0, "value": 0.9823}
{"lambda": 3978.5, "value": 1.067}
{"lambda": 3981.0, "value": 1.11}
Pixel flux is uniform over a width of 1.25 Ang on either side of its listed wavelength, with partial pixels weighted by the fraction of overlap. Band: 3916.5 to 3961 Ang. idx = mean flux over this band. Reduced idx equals 1.1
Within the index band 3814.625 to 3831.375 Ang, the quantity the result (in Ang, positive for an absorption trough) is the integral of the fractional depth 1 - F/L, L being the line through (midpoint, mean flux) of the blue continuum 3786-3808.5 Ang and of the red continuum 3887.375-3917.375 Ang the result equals -0.8 Ang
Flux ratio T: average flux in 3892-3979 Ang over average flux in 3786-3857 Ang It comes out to 1.0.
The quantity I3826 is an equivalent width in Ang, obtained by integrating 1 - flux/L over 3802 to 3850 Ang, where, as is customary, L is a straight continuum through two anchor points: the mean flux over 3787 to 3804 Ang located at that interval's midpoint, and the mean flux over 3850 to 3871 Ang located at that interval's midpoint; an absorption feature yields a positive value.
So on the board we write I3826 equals 1.6 Ang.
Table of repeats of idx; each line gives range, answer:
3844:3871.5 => 1.17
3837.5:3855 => 1.07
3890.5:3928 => 1.11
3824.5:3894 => 1.1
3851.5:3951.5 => 1.12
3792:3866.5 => 1.06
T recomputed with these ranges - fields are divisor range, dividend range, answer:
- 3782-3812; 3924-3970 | 1.06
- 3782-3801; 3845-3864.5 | 1.12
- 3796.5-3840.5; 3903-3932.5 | 1.10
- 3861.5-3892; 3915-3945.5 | 0.93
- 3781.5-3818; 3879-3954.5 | 1.05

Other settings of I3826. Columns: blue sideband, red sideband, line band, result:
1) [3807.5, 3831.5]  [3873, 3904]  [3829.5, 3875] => -0.9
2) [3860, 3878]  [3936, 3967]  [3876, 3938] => 3.2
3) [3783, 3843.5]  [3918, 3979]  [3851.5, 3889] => -4.1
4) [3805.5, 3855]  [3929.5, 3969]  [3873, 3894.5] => -0.5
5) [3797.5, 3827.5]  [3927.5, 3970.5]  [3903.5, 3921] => -0.9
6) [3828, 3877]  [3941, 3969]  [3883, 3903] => 0.7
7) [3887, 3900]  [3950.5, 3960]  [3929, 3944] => 1.4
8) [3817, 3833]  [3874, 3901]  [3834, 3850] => 0.8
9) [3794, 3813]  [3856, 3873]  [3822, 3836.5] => 1.1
